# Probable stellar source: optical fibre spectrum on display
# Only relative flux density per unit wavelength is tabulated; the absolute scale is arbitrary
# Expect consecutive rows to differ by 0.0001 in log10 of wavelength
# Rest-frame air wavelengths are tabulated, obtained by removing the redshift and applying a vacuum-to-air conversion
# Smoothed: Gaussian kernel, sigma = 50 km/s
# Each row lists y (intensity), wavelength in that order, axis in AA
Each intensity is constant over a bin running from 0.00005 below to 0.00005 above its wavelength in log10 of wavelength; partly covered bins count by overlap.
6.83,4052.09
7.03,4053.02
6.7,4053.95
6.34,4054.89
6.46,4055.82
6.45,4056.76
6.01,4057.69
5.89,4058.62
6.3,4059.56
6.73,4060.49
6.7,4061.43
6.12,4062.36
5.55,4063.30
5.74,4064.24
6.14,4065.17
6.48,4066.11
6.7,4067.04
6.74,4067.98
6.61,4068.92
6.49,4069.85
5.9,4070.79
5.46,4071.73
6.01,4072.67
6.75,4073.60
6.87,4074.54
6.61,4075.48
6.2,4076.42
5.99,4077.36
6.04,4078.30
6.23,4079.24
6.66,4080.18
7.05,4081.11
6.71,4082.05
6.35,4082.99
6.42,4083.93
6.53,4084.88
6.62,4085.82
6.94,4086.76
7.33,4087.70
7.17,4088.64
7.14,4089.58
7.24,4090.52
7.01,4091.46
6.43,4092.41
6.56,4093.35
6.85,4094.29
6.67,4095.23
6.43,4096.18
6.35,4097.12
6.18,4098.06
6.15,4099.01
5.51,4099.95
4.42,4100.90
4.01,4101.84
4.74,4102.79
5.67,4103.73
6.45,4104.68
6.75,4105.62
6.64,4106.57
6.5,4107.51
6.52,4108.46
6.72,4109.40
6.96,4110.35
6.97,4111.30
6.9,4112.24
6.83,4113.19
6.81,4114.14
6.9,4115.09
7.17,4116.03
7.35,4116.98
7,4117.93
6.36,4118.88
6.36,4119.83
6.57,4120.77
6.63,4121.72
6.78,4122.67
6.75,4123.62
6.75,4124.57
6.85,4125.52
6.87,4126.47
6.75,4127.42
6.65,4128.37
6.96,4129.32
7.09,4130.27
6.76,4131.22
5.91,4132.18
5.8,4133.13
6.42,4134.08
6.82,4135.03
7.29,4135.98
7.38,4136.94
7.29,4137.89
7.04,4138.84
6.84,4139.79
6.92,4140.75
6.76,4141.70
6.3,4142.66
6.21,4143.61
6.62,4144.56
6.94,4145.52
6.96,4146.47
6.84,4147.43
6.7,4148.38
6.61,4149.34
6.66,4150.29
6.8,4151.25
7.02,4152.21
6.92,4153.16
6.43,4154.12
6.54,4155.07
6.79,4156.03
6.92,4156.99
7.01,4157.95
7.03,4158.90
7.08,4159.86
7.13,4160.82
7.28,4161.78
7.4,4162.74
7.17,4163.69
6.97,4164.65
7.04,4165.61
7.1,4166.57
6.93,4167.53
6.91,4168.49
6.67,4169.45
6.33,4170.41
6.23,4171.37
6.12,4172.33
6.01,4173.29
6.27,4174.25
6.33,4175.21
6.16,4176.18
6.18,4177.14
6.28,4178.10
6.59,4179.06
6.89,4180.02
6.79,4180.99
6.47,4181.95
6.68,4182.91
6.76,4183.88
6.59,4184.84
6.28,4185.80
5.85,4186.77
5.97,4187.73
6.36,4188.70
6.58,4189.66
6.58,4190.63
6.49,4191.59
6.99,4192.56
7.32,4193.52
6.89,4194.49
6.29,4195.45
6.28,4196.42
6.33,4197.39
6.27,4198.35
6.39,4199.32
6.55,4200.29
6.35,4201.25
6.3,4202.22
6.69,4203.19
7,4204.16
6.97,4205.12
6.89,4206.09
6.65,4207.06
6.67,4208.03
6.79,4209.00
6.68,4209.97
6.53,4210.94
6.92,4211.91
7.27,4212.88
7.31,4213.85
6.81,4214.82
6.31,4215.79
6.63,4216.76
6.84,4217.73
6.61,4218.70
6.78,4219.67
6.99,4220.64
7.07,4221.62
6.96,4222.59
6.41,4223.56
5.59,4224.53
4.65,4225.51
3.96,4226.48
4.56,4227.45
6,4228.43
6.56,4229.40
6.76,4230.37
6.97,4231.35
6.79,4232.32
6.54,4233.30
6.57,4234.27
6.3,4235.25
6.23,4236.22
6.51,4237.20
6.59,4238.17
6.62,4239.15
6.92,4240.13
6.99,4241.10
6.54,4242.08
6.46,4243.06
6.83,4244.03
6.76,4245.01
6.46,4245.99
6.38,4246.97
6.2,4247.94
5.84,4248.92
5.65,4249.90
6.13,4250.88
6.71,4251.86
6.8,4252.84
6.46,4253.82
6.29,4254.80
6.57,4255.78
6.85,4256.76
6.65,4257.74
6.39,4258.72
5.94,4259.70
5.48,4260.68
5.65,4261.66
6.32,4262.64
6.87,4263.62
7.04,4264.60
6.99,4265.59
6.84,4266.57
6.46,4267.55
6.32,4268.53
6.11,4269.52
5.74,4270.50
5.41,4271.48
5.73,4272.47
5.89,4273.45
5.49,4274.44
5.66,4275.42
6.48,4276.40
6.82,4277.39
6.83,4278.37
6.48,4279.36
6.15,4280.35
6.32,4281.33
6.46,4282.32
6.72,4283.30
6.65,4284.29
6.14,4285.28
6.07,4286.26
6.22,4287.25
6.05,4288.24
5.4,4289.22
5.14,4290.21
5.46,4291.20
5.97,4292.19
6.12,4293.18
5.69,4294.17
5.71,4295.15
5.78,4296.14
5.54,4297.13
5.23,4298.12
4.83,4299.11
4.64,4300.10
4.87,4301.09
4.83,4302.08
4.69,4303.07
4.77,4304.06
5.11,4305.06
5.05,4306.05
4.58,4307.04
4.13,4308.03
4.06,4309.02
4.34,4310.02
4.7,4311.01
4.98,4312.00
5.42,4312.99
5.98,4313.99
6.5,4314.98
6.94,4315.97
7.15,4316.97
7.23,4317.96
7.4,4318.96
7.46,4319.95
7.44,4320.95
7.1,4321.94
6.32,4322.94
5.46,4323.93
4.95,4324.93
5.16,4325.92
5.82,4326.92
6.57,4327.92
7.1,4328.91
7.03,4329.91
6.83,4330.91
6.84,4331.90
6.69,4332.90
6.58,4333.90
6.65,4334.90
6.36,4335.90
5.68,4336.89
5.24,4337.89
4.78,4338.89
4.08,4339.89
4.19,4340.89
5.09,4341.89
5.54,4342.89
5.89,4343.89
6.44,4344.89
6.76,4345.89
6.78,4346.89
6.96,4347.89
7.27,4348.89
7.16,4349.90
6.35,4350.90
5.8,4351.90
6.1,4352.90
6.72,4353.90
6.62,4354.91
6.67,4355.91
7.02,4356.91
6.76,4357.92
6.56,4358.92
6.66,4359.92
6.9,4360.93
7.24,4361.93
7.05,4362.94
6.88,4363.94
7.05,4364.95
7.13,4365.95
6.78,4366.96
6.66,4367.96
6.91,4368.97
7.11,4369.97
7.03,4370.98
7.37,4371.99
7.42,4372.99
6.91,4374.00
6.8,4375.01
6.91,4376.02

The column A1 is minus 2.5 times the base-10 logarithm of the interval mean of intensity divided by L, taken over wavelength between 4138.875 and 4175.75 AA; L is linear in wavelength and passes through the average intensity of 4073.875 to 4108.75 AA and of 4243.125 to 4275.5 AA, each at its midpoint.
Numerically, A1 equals -0.07 mag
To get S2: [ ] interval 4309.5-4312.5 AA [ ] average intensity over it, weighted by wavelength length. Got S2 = 4.67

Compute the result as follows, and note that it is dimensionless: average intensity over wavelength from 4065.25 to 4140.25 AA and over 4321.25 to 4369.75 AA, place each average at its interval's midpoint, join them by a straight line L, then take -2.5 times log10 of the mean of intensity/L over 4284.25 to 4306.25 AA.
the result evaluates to 0.174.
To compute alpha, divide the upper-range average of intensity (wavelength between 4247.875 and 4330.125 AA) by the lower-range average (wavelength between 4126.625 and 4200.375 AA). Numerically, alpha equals 0.9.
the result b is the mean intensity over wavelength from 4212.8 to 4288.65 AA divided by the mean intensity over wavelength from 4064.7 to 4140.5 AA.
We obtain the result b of 1.0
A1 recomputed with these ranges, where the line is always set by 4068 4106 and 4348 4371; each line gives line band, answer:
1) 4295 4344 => 0.18 mag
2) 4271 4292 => 0.10 mag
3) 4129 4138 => -0.05 mag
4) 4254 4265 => 0.04 mag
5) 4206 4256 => 0.02 mag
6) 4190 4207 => -0.02 mag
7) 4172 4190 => 0.02 mag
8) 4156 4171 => -0.08 mag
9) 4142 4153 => -0.04 mag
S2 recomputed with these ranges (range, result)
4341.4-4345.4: 5.75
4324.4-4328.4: 5.61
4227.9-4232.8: 6.6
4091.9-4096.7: 6.58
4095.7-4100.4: 6.12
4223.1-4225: 6.01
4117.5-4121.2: 6.58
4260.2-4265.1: 6.27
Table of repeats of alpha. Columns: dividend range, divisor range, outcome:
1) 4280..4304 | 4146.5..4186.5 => 0.85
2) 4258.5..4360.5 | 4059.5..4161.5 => 0.91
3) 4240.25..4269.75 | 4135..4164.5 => 0.93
